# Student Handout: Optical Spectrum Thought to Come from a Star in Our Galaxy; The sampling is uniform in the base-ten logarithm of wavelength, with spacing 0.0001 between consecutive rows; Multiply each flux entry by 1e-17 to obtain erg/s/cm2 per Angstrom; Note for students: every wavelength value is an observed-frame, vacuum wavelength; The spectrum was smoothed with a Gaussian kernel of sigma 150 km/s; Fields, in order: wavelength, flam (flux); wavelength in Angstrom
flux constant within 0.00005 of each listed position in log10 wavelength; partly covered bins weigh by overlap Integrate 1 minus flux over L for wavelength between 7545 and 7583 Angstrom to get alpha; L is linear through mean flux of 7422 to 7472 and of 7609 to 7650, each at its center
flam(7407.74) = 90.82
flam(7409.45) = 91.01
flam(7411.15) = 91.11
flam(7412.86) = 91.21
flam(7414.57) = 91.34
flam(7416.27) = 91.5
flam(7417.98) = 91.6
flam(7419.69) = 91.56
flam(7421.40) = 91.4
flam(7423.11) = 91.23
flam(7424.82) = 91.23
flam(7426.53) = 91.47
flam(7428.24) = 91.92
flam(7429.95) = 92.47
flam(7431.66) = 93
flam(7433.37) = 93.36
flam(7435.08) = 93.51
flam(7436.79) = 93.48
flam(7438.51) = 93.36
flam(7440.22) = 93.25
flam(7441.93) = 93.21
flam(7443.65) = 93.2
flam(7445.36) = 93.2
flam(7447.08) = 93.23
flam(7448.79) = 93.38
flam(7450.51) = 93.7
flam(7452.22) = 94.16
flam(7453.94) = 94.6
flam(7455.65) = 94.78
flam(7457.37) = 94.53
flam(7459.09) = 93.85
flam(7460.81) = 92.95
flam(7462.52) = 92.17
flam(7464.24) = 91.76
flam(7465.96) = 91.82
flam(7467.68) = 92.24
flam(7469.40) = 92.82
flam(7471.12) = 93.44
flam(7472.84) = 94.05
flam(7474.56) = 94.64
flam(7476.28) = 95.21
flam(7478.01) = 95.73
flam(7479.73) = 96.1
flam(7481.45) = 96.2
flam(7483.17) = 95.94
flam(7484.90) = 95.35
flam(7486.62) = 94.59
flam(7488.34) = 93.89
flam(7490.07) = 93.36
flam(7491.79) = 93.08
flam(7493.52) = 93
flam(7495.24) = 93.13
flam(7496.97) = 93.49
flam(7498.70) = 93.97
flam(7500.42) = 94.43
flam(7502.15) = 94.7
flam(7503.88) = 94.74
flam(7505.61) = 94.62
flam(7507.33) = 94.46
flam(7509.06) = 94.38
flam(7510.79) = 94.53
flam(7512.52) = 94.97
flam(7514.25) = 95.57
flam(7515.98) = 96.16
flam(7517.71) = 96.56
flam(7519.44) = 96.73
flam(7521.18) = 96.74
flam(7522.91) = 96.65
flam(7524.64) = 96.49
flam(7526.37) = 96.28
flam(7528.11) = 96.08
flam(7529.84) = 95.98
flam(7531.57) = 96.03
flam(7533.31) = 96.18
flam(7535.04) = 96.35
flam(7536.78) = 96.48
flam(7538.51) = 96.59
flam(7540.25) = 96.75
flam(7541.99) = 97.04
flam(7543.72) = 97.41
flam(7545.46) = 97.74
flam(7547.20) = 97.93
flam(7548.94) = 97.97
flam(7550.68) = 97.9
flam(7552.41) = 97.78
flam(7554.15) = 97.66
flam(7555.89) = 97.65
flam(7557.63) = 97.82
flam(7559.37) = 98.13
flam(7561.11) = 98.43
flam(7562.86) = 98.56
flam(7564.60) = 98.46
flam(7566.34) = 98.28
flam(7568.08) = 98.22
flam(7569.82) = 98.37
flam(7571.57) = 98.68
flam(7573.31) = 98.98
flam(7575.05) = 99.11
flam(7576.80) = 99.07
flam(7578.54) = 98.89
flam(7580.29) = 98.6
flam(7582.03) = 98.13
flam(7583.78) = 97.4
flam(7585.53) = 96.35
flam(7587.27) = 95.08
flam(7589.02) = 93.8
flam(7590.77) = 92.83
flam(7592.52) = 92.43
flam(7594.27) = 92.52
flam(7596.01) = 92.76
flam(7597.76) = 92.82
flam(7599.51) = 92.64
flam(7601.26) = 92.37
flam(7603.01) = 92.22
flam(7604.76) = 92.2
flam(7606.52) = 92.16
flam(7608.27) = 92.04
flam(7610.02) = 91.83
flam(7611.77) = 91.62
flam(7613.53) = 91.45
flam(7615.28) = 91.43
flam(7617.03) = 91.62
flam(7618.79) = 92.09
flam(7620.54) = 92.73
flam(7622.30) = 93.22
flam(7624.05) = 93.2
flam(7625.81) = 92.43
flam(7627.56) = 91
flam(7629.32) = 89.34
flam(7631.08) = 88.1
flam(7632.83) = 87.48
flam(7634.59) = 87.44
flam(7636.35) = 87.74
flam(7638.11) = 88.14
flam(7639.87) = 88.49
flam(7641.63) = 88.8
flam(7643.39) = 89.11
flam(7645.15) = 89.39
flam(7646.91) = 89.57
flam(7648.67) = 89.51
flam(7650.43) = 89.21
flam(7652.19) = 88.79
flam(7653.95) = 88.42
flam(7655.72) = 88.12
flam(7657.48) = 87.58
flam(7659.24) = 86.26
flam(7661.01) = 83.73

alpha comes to -2.9 Angstrom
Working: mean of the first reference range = 93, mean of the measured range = 98.3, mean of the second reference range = 90.2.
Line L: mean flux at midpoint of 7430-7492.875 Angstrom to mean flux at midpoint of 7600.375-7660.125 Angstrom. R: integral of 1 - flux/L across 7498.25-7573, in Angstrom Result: -3.7 Angstrom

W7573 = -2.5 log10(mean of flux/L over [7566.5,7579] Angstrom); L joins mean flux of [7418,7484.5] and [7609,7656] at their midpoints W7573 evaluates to -0.09 mag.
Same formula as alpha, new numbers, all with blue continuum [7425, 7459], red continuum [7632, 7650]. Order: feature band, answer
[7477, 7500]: -0.6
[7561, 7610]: -3.1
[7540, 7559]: -1.4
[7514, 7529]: -0.8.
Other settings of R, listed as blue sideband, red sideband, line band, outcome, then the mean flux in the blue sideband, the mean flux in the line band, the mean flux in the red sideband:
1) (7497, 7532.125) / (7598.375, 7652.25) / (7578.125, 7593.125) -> -0.58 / 95.5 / 95.9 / 90.6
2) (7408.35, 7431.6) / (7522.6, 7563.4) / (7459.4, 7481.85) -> 0.02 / 91.5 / 93.7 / 97.2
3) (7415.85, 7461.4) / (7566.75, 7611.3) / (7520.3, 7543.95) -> -0.54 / 92.9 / 96.5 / 95.2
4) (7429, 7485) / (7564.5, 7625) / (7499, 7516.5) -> -0.14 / 93.8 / 94.8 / 94.6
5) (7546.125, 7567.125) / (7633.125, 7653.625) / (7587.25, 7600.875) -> 0.15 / 98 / 93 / 88.7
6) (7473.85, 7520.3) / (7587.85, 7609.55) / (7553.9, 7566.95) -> -0.66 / 94.8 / 98.1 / 92.6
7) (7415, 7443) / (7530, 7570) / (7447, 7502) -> 0.20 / 92.3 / 94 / 97.5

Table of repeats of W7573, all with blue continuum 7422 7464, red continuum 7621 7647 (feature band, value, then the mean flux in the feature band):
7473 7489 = -0.03 mag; 95.3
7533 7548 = -0.07 mag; 97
